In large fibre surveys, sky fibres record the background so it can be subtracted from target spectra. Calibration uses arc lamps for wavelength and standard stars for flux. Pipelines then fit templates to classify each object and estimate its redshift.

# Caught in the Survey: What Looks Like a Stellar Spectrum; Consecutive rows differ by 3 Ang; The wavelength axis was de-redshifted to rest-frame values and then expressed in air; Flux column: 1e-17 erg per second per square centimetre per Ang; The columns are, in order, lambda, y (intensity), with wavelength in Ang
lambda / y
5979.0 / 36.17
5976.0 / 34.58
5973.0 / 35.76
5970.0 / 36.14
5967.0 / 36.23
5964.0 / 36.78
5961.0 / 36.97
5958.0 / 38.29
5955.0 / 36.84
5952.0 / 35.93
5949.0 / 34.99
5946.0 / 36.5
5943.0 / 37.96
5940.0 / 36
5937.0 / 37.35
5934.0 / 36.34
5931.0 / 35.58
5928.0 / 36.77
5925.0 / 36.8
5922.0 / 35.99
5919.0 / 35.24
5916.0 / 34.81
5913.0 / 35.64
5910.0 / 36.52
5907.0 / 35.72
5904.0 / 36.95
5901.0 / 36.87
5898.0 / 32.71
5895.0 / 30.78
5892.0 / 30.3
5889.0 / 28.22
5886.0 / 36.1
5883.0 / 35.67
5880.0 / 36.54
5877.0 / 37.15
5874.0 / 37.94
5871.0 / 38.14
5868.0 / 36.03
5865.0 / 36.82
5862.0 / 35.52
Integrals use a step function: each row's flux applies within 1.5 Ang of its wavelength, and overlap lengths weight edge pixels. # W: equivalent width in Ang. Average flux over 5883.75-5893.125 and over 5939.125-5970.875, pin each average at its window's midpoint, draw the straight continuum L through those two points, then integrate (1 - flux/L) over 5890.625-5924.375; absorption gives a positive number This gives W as -1.5 Ang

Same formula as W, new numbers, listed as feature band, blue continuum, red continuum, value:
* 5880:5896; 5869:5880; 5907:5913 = 1.9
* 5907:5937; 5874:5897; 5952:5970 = -0.6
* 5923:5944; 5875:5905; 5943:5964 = -0.4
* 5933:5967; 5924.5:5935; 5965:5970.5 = -0.4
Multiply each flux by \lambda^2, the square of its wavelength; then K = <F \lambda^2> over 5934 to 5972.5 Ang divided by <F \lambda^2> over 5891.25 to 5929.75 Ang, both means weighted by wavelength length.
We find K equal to 1.06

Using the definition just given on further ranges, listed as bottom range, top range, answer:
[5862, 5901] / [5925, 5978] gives 1.07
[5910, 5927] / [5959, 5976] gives 1.03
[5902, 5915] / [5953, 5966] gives 1.04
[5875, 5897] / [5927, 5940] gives 1.10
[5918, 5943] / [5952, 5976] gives 1.02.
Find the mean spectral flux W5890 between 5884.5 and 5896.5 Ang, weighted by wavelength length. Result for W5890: 31.4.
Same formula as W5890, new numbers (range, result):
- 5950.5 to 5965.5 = 37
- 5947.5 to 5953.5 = 35.5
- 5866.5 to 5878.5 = 37.3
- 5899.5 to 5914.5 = 36.3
